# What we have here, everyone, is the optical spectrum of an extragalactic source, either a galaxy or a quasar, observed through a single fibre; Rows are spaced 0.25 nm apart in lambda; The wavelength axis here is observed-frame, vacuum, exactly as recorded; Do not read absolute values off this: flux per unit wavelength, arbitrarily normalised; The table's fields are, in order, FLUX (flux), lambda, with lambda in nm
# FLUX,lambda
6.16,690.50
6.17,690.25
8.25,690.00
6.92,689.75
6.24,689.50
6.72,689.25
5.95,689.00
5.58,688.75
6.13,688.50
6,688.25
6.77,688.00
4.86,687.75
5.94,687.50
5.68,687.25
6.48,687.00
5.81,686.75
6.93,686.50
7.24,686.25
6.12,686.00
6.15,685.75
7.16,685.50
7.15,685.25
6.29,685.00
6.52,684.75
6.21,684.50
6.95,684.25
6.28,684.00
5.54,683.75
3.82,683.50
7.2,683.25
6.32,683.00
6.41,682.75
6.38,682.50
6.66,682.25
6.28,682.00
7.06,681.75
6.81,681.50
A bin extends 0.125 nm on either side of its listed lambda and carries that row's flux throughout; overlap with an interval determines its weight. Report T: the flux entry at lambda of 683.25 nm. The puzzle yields 7.2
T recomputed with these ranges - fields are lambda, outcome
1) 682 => 6.28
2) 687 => 6.48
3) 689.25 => 6.72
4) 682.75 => 6.41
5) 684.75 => 6.52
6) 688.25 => 6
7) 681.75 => 7.06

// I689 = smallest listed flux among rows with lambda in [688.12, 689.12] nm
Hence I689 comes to 5.58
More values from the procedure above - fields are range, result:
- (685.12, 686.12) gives 6.12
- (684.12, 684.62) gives 6.21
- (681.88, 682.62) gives 6.28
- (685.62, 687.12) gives 5.81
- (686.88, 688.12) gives 4.86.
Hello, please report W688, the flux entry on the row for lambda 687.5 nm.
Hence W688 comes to 5.94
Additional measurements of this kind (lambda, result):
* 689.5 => 6.24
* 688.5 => 6.13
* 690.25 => 6.17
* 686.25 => 7.24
